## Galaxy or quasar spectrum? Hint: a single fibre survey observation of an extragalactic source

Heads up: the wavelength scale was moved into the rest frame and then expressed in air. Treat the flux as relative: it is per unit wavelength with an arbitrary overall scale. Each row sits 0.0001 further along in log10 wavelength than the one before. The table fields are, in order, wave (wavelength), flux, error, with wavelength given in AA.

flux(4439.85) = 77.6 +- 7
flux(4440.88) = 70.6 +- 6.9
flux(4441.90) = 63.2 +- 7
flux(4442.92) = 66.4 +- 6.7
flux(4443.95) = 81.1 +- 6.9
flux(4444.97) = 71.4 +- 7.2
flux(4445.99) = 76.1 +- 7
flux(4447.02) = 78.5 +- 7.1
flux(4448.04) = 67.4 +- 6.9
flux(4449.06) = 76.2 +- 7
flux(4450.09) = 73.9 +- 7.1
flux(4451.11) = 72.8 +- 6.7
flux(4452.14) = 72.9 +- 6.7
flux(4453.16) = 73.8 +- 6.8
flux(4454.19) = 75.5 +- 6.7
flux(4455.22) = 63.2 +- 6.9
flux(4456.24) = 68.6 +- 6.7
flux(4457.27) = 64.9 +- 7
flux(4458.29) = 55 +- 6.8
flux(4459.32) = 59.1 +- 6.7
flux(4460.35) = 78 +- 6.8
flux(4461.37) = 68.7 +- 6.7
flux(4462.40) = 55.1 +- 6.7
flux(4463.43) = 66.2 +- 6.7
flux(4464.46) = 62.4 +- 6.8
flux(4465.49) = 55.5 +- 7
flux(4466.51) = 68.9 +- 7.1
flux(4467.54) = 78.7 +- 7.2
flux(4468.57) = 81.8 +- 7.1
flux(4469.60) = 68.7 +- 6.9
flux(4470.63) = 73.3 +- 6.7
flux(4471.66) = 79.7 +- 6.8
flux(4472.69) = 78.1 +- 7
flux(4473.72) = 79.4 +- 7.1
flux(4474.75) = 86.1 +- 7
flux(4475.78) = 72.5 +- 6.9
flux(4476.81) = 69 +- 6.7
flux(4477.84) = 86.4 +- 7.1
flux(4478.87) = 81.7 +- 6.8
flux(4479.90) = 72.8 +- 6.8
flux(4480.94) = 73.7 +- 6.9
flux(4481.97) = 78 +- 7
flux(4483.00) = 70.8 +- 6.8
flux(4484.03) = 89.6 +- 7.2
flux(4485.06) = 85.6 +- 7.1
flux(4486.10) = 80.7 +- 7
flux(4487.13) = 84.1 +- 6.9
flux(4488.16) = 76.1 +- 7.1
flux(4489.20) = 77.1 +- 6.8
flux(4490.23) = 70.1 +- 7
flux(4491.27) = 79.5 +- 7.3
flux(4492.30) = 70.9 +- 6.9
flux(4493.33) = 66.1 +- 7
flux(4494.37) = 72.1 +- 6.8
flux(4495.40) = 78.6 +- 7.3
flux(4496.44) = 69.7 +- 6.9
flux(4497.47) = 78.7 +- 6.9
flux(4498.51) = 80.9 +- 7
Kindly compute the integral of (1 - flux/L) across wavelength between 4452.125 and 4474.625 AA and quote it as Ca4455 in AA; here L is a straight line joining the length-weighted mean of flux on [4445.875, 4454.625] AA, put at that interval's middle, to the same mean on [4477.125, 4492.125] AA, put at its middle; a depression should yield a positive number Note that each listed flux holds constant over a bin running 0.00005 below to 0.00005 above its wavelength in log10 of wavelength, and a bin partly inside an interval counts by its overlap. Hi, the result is 1.8 AA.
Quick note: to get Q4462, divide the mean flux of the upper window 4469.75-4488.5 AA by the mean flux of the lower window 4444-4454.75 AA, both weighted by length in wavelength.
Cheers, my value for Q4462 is 1.06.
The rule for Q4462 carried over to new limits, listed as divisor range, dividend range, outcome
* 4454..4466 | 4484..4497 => 1.19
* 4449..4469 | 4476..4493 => 1.14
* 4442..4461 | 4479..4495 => 1.08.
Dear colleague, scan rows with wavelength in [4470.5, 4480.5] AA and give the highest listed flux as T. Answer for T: 86.4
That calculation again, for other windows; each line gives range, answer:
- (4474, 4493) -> 89.6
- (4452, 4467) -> 78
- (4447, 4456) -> 78.5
